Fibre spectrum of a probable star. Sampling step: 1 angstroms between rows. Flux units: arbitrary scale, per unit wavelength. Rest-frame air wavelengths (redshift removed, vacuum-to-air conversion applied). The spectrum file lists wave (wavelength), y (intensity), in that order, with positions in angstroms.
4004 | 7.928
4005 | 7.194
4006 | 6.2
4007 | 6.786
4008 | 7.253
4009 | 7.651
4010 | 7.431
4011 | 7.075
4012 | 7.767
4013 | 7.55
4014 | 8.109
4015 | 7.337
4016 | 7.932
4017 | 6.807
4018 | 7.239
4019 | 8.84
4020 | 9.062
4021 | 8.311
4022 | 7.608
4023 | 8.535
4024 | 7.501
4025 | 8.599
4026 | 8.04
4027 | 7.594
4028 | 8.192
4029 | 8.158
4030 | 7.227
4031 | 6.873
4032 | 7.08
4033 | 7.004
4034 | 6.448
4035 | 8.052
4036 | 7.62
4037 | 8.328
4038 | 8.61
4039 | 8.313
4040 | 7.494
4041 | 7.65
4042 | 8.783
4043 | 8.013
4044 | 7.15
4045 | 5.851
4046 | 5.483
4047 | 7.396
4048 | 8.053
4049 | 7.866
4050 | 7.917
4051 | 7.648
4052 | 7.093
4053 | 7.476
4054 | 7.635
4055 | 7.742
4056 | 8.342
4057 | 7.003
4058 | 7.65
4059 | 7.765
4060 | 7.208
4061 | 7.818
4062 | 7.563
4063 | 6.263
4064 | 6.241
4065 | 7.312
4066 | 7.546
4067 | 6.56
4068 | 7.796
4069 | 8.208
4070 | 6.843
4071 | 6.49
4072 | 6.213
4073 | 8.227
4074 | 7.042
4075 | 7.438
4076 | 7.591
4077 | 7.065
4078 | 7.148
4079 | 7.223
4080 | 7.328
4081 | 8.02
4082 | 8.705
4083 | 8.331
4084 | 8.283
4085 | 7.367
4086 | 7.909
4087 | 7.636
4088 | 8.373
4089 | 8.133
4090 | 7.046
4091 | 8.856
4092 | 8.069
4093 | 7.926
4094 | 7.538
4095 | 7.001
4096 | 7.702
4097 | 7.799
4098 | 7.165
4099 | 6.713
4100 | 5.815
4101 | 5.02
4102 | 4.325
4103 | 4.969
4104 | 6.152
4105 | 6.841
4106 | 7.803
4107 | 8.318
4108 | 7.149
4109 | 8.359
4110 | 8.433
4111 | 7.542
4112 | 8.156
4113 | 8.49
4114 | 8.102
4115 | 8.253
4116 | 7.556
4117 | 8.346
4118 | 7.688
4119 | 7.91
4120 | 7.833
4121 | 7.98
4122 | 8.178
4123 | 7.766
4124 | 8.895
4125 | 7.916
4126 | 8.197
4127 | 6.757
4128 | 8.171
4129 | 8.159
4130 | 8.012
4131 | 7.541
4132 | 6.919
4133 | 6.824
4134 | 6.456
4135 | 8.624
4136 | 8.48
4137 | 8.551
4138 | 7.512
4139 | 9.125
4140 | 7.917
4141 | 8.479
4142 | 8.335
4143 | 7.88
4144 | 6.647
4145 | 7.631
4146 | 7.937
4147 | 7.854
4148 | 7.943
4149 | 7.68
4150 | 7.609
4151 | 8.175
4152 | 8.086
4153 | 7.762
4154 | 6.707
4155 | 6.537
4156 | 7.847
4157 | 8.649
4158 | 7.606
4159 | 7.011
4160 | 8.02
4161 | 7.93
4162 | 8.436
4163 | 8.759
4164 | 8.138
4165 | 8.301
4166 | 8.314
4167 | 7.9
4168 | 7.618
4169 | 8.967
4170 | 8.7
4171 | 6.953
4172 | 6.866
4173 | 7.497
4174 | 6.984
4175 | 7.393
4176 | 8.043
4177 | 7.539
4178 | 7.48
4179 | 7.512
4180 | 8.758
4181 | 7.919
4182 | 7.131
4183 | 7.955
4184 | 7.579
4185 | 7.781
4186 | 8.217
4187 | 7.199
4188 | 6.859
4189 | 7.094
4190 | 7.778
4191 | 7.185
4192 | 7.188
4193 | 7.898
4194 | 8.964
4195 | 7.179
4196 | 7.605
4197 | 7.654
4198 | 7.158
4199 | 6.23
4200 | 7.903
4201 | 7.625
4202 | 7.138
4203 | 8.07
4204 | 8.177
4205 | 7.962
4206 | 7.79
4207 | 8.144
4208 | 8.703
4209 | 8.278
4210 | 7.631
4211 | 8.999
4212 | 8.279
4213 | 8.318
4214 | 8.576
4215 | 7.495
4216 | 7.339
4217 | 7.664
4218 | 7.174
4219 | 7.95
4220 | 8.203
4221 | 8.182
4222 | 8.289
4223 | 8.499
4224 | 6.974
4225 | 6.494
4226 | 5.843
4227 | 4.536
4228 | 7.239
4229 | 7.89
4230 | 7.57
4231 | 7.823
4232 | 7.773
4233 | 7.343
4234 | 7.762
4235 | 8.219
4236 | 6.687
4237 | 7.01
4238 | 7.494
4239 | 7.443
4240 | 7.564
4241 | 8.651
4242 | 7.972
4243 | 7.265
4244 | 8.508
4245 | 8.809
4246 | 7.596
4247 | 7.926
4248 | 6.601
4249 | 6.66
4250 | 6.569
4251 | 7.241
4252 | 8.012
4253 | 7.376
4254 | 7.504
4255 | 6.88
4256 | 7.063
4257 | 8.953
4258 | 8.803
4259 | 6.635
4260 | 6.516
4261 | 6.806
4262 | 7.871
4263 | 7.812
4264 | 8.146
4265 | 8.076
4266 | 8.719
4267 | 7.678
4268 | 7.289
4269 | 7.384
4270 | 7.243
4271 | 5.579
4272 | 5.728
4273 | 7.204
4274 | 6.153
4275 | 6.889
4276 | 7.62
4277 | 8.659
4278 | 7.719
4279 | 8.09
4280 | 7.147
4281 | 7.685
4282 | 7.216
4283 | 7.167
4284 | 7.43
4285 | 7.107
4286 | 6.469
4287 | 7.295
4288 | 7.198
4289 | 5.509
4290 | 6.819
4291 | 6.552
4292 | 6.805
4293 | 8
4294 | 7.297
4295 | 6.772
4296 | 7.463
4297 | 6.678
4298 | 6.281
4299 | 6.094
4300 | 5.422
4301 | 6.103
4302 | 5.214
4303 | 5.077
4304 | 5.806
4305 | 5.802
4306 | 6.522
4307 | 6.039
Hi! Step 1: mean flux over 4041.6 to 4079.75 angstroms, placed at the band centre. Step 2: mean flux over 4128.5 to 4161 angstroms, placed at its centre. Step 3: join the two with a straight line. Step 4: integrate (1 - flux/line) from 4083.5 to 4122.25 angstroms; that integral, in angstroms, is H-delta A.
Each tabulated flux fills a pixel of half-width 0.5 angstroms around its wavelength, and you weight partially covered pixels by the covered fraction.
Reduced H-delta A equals 0.2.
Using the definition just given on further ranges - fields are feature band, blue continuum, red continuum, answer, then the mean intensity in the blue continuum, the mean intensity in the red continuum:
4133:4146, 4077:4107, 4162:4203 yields -0.7 angstroms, 7.3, 7.69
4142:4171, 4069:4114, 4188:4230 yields -1.3 angstroms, 7.39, 7.63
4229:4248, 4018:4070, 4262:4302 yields -1.4 angstroms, 7.61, 7.08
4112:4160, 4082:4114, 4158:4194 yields -1.7 angstroms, 7.43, 7.76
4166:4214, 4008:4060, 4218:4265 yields -1.4 angstroms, 7.66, 7.5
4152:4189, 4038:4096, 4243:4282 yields -1.3 angstroms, 7.53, 7.45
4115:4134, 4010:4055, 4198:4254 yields -0.4 angstroms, 7.66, 7.62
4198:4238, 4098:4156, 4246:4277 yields -1.2 angstroms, 7.6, 7.32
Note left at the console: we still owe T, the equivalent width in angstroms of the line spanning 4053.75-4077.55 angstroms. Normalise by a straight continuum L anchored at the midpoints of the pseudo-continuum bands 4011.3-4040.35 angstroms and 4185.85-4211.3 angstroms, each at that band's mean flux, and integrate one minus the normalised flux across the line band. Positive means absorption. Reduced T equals 1.4 angstroms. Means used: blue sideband 7.8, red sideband 7.7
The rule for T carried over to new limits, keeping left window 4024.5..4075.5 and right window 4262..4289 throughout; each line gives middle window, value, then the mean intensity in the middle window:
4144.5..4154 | -0.51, 7.79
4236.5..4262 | -0.67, 7.52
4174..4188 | -0.56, 7.67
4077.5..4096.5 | -0.96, 7.82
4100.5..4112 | 0.87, 6.87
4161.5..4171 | -1.14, 8.27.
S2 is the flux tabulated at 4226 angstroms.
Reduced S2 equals 5.843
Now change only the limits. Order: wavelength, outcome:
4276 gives 7.62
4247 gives 7.926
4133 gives 6.824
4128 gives 8.171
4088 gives 8.373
